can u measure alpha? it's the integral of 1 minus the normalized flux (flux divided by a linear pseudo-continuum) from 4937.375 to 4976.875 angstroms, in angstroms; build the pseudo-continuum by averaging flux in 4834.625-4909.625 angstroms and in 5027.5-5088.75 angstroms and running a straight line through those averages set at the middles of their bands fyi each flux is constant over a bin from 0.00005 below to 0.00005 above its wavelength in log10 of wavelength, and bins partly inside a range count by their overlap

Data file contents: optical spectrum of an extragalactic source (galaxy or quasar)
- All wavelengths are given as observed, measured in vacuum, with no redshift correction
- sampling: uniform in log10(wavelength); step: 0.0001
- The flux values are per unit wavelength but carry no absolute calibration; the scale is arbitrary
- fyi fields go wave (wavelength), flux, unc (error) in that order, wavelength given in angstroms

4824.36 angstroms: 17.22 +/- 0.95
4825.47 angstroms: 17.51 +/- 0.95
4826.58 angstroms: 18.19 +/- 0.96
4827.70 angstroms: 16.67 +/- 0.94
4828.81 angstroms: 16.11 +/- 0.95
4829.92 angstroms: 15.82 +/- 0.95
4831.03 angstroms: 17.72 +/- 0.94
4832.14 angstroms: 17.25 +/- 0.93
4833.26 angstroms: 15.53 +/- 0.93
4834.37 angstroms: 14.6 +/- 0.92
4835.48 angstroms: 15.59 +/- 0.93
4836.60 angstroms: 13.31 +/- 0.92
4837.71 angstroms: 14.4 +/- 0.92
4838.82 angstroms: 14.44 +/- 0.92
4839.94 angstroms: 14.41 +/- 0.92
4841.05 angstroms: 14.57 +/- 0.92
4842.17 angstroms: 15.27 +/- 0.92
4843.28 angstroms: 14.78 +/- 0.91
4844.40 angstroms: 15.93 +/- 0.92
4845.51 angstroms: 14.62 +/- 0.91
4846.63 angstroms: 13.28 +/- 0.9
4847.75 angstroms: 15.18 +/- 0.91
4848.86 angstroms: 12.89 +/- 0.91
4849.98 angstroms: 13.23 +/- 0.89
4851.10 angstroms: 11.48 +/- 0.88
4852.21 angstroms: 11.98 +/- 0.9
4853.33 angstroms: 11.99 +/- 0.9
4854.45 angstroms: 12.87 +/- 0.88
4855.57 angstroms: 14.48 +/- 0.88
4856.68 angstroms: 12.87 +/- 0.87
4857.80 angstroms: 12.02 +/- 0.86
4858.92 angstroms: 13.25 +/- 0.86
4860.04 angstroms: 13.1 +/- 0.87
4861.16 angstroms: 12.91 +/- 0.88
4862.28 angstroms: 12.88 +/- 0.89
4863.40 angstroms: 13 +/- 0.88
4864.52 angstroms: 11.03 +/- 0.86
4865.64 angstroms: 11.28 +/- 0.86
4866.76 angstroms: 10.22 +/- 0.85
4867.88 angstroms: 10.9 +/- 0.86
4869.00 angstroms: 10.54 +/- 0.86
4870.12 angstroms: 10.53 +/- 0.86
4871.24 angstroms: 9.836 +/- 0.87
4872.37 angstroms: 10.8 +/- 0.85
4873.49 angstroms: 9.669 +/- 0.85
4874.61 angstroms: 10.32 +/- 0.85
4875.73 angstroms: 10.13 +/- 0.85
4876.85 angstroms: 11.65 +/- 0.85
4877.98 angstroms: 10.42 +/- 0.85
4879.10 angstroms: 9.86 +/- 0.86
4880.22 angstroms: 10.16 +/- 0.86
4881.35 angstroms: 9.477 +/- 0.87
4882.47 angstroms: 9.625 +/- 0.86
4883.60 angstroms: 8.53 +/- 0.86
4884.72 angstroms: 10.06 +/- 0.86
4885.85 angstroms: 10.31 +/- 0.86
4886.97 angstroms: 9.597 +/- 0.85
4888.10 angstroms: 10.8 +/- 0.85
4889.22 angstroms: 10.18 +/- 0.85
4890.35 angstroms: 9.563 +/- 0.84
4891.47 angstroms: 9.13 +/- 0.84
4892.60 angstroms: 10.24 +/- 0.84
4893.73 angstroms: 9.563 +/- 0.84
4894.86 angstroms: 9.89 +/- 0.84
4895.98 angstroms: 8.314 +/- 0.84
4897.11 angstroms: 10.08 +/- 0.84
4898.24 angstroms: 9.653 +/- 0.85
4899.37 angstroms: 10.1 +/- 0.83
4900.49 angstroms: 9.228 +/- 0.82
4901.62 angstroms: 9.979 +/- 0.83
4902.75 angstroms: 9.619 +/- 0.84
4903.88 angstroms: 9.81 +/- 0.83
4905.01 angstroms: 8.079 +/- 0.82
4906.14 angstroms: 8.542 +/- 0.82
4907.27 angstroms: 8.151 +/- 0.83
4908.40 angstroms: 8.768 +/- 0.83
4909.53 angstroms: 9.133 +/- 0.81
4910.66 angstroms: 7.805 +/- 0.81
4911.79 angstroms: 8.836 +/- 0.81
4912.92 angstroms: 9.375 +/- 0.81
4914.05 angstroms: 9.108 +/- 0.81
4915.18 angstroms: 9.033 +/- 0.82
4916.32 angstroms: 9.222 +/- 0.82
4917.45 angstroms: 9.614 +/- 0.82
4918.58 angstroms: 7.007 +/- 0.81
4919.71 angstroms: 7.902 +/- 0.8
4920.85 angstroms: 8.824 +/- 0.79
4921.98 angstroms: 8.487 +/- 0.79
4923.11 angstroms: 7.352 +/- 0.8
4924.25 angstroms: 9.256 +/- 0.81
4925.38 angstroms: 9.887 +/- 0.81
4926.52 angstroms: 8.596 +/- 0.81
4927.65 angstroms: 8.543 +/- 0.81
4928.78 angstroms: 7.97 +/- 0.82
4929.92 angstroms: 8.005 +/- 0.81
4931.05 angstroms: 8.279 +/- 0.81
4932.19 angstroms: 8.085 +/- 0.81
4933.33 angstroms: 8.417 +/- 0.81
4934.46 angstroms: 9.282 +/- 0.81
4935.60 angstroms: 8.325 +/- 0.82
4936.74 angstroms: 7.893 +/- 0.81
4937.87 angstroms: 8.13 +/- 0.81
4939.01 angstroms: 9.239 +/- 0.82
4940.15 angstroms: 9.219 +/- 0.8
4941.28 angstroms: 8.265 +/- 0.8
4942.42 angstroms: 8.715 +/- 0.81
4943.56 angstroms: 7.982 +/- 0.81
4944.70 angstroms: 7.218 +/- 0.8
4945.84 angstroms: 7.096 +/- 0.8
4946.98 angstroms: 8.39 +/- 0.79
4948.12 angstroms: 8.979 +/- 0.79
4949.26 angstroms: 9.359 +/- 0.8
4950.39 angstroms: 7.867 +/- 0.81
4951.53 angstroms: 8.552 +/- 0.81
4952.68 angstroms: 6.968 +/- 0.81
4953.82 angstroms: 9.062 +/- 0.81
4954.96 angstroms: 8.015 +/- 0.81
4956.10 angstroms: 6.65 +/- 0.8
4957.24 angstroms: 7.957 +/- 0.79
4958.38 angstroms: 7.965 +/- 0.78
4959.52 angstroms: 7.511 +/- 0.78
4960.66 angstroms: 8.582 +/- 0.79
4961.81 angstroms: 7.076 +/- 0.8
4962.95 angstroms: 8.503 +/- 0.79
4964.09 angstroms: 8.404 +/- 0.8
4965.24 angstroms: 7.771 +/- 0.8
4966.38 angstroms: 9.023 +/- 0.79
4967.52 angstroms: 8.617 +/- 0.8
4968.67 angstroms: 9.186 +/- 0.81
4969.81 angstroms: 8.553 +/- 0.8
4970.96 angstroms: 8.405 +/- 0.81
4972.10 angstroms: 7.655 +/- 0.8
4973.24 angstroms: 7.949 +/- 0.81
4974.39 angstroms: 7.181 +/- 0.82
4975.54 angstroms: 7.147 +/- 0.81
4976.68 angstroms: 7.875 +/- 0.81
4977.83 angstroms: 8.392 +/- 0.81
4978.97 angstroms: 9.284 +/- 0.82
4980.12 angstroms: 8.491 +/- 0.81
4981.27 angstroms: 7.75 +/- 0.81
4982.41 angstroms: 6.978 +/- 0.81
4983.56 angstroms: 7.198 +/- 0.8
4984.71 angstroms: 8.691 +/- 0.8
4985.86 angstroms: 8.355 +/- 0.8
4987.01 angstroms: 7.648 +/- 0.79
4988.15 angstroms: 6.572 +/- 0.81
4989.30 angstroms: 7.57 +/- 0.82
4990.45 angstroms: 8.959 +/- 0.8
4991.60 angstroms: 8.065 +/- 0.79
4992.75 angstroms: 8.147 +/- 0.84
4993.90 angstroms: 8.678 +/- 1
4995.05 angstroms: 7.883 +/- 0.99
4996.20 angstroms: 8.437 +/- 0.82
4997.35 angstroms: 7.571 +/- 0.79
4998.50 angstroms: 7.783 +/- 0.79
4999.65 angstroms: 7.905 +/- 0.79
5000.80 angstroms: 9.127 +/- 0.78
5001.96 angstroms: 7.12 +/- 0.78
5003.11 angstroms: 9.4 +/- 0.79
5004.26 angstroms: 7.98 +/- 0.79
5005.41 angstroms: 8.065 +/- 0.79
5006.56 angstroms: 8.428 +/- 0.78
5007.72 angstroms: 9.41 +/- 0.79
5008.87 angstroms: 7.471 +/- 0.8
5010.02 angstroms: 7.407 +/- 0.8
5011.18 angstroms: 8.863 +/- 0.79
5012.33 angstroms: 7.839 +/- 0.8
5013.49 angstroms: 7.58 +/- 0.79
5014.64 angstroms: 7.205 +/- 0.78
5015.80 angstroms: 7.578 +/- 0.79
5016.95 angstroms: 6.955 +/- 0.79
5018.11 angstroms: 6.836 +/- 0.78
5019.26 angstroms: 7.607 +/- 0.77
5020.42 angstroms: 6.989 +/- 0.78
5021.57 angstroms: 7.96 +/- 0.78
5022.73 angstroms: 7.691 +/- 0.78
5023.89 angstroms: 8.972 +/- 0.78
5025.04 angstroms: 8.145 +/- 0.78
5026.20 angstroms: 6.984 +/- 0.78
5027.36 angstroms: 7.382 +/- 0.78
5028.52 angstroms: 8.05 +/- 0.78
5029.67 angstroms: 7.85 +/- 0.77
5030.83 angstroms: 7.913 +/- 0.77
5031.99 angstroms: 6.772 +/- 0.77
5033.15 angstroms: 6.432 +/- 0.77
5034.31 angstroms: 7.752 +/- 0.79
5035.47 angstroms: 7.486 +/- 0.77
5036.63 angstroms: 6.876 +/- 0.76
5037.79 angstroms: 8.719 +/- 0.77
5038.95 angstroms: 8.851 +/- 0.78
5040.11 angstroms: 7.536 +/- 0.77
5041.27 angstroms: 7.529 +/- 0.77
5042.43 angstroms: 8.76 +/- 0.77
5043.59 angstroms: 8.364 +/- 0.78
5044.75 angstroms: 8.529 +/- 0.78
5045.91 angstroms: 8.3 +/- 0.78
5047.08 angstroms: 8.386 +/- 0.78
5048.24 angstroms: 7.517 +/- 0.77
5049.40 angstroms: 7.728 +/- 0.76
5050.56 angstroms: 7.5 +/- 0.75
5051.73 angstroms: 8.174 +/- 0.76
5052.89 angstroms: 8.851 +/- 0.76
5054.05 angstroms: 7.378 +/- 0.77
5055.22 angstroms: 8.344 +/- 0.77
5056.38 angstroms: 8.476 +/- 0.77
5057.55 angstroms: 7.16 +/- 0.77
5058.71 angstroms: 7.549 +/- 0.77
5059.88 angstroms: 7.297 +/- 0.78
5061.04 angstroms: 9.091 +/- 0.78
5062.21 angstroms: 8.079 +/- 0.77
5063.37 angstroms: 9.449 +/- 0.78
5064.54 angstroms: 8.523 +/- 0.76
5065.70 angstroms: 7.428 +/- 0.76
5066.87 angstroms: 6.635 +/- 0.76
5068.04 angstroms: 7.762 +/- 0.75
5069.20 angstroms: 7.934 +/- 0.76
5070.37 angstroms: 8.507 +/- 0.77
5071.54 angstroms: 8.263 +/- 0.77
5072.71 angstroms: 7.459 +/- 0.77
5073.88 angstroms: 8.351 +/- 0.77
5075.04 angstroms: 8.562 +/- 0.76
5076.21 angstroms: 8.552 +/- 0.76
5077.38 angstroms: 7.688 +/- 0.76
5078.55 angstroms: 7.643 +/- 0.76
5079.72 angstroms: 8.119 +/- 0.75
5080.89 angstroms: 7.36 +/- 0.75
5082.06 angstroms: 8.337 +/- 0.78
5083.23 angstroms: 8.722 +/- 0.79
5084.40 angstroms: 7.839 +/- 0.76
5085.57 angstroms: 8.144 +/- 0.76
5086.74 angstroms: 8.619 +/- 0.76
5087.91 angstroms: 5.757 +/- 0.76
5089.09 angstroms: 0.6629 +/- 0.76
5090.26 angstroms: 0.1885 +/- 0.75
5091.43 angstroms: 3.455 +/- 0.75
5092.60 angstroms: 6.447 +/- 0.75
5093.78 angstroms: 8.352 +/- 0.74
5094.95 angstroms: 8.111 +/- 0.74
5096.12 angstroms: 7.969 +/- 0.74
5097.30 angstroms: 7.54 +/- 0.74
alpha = 6.6 angstroms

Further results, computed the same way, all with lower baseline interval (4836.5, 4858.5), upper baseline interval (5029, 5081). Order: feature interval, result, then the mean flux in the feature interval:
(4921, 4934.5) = 3.5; 8.5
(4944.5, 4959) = 3.7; 8.03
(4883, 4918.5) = 8.4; 9.33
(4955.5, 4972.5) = 3.8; 8.13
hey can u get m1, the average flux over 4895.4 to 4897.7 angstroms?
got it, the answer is 9.22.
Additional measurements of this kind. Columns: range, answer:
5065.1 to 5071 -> 7.66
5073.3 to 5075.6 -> 8.49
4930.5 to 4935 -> 8.51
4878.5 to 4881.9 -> 9.84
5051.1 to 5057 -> 8.22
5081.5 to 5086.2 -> 8.27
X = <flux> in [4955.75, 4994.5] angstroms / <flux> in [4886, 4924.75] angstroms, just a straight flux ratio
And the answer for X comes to 0.88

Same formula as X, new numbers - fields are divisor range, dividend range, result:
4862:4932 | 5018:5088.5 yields 0.83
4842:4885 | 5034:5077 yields 0.68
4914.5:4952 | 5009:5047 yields 0.92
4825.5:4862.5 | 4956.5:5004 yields 0.56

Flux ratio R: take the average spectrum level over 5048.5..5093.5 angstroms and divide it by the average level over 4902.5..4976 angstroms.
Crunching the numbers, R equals 0.89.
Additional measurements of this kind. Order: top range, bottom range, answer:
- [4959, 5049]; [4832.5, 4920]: 0.72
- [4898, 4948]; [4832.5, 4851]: 0.60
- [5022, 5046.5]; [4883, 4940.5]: 0.87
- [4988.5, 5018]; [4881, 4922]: 0.87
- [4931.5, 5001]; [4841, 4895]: 0.70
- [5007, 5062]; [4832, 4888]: 0.64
